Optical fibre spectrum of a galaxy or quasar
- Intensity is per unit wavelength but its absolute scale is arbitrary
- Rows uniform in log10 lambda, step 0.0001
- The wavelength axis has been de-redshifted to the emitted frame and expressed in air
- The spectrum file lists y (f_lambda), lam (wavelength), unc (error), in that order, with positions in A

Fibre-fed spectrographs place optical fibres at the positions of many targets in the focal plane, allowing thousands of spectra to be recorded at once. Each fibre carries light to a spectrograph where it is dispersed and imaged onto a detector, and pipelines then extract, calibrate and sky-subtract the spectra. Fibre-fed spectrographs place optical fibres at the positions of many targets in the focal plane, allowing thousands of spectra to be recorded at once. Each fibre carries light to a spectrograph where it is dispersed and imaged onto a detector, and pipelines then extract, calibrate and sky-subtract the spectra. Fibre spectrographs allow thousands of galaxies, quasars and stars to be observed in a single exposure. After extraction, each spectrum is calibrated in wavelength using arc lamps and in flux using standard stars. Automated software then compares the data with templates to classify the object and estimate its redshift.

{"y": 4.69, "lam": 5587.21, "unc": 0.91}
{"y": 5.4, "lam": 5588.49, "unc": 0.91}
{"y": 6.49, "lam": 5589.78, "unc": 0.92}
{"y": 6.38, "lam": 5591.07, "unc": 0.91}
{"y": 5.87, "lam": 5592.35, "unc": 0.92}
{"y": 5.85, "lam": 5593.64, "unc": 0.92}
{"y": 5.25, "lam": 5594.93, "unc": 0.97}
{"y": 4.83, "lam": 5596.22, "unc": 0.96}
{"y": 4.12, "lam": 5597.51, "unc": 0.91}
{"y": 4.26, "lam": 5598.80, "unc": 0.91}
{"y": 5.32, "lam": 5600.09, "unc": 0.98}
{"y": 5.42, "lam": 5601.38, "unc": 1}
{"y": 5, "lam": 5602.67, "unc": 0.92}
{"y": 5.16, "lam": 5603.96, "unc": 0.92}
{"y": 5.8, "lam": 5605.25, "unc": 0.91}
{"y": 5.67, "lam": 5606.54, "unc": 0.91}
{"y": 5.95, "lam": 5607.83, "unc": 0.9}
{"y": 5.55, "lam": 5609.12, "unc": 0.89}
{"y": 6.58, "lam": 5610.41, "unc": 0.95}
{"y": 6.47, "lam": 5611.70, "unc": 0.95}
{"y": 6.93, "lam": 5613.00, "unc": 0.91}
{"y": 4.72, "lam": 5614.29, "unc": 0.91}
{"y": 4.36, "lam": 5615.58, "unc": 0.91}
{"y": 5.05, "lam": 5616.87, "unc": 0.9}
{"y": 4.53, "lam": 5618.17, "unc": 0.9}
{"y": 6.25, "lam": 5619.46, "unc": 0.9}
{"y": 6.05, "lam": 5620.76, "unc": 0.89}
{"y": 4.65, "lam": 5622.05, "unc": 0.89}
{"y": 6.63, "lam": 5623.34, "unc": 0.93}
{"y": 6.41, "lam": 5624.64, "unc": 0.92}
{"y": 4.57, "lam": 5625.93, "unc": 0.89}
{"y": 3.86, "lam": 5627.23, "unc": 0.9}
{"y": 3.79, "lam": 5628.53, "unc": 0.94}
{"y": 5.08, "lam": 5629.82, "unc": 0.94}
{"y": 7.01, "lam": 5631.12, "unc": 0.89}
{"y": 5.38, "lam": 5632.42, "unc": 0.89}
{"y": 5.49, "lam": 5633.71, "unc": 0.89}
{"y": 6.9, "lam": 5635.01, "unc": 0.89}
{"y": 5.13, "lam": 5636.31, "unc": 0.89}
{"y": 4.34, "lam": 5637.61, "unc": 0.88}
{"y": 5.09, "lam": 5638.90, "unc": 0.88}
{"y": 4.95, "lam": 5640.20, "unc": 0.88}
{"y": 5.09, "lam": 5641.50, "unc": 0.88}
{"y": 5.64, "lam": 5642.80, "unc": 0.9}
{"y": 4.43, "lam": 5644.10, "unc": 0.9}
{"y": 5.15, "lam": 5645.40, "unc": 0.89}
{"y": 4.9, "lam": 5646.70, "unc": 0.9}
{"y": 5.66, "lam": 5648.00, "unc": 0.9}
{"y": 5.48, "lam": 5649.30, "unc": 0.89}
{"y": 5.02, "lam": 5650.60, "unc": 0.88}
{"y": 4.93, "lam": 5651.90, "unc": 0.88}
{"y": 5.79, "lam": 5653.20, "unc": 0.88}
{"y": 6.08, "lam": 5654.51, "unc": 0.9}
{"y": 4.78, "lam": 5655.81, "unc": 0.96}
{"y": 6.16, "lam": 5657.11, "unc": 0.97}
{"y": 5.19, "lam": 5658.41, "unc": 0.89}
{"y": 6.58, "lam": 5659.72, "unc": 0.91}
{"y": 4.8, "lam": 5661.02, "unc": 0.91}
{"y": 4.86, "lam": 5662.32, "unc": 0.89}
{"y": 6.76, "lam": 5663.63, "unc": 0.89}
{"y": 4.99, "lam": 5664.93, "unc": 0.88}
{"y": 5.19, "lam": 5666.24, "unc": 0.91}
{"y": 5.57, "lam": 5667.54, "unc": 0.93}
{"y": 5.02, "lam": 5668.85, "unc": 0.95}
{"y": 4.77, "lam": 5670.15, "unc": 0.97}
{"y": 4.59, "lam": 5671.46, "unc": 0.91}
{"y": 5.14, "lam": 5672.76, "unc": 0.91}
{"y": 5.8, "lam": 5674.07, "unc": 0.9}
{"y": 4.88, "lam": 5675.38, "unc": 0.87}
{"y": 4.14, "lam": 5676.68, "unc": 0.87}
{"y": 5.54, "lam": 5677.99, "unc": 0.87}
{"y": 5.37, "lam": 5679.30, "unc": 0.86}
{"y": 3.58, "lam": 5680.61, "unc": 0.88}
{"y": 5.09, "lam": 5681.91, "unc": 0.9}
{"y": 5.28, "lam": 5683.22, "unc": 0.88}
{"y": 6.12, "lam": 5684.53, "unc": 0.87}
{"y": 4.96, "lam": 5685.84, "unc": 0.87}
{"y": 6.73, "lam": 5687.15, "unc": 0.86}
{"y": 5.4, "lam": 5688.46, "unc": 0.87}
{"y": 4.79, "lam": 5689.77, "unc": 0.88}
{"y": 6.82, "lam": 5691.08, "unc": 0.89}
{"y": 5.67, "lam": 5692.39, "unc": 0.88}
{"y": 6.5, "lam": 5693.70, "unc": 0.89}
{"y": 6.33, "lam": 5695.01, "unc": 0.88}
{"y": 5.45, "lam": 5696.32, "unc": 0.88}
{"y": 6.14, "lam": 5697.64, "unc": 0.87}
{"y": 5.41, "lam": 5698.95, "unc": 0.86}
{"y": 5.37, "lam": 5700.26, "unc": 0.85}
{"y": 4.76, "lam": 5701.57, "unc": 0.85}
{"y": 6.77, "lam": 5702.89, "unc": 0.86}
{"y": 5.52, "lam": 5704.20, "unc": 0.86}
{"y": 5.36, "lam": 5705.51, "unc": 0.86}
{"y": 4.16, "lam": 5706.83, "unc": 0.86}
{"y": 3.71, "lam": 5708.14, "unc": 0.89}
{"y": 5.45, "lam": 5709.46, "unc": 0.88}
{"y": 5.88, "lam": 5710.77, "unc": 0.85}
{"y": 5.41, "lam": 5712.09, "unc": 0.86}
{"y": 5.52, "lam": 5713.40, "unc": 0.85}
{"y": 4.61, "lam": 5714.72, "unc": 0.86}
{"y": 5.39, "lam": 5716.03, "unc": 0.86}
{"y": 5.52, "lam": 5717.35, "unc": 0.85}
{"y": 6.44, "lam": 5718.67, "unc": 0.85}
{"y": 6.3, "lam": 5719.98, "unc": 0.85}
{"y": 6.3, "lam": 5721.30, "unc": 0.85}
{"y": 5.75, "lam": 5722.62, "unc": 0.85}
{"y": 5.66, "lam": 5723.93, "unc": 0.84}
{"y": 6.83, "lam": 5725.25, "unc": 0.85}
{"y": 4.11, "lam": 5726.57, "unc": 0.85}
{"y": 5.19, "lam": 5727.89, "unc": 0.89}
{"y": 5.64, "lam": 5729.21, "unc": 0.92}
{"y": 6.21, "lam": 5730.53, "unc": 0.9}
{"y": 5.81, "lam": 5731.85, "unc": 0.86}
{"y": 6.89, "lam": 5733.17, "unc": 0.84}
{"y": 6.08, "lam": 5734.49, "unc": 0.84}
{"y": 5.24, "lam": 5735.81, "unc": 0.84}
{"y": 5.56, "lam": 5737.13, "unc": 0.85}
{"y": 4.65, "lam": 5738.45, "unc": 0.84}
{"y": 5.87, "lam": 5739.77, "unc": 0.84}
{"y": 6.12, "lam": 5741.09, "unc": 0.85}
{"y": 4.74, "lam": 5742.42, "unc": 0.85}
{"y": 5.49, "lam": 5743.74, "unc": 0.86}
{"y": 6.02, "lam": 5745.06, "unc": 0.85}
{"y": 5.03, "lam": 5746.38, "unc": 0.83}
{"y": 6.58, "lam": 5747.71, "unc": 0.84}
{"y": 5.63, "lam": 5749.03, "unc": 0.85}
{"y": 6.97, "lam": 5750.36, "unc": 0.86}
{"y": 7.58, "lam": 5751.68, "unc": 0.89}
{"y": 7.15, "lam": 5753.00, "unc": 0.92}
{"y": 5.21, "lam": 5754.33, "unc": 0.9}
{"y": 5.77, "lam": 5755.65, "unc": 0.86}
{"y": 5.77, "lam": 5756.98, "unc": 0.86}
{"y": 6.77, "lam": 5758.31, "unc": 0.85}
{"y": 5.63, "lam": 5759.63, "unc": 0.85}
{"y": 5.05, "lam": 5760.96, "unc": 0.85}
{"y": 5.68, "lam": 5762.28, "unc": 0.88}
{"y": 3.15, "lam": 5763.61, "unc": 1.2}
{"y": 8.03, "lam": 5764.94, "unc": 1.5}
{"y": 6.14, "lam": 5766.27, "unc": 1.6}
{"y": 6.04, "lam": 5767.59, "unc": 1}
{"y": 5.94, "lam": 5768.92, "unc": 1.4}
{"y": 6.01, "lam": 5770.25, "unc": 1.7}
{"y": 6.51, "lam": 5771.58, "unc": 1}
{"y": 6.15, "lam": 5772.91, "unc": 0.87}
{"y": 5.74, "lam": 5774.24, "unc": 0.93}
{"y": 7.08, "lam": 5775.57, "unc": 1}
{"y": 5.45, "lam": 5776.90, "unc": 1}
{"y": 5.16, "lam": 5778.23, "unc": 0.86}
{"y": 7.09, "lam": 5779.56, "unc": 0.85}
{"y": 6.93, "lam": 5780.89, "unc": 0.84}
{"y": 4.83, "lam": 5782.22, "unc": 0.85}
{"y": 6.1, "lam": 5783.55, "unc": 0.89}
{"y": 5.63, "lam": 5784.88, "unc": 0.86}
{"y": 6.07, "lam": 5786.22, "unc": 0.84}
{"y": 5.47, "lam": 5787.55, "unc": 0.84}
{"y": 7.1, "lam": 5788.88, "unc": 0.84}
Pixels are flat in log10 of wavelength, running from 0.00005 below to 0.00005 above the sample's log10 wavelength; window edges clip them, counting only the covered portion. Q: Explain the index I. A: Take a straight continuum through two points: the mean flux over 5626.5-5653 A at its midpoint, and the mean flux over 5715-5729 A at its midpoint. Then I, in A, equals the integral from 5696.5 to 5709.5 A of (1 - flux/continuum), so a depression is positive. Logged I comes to 0.8 A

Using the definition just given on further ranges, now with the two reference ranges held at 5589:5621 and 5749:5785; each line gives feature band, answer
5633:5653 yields 1.4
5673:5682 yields 1.3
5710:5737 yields 0.8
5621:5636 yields 0.4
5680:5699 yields 0.5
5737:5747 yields 0.9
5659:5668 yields 0.3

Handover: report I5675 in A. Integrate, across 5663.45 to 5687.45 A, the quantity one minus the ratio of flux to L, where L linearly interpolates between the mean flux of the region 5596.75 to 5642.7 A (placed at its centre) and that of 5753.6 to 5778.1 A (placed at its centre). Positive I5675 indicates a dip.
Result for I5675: 1.6 A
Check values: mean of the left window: 5.36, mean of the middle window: 5.19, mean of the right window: 5.88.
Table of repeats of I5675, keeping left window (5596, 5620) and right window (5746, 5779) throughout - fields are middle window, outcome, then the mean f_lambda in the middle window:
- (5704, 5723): 1.31 A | 5.41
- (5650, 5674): 1.03 A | 5.36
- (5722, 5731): 0.39 A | 5.62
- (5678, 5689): 0.70 A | 5.33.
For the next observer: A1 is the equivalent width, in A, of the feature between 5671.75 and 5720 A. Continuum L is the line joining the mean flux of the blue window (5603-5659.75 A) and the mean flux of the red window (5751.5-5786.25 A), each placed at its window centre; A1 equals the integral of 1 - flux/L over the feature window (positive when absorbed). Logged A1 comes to 2.30 A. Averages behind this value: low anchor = 5.42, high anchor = 6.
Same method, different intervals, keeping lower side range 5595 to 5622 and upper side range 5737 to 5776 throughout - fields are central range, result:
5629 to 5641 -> 0.1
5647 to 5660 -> 0.1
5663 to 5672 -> 0.5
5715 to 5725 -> -0.2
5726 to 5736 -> 0.3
